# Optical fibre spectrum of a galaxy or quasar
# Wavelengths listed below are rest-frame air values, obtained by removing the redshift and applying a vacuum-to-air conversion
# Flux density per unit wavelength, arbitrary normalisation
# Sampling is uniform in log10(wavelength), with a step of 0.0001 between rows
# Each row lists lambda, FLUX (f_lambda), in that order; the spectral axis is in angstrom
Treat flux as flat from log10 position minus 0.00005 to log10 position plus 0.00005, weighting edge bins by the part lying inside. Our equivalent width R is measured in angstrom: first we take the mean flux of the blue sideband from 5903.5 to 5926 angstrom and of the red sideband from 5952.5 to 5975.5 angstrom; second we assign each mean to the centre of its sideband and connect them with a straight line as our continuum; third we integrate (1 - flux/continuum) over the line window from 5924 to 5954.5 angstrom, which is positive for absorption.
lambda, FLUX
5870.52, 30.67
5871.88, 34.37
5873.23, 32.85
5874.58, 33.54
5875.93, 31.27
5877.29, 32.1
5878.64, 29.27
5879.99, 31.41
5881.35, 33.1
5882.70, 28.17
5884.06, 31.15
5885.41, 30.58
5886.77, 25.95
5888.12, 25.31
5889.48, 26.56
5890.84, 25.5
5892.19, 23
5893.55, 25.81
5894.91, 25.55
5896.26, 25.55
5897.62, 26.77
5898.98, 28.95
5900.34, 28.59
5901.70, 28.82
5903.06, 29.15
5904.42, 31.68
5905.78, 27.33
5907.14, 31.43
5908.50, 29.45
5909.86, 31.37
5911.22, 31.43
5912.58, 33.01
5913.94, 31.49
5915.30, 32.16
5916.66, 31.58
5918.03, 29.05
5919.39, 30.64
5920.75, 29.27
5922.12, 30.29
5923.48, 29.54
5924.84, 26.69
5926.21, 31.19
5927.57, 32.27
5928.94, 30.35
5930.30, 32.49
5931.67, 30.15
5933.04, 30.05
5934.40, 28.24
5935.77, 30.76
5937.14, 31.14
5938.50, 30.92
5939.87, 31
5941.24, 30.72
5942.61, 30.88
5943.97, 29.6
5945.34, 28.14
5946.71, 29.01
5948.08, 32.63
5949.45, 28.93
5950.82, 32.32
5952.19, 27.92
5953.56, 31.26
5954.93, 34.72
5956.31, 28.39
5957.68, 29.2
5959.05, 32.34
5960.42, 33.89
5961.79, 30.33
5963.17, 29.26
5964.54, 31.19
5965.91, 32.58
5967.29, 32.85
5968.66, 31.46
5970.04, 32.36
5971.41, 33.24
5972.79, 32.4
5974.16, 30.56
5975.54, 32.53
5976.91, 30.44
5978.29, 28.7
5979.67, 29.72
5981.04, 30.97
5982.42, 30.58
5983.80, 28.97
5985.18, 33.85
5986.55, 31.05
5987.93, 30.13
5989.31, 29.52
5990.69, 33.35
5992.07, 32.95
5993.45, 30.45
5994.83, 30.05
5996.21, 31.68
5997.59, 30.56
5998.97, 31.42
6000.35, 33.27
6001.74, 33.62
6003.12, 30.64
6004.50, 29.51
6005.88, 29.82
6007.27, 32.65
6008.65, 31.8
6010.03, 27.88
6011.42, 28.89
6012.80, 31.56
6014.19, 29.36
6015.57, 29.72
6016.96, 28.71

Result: 0.6 angstrom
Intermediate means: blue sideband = 30.4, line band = 30.3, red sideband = 31.6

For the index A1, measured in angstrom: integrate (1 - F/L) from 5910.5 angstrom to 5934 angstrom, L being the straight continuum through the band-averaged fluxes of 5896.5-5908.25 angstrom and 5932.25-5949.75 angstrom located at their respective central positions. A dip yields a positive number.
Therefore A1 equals -0.9 angstrom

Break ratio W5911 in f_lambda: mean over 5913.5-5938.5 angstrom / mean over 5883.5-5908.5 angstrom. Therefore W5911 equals 1.1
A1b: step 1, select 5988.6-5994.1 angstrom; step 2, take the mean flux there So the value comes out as 31.6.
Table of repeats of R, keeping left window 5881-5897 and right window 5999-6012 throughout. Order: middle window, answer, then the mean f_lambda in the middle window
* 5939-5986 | -2.3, 31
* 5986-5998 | -0.2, 31.1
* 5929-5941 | -0.8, 30.6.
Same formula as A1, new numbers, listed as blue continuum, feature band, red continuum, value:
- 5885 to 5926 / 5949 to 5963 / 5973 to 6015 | -0.4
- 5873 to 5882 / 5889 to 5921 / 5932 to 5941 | 2.3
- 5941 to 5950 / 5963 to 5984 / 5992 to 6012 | -0.5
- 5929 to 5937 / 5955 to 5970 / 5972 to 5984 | -0.4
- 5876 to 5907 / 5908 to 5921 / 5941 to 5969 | -0.8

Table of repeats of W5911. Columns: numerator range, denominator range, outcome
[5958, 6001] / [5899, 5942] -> 1.03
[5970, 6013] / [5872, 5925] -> 1.06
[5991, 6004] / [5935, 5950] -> 1.04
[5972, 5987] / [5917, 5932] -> 1.02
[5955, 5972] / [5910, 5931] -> 1.02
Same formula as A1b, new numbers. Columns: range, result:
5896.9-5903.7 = 28.4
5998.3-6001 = 32.4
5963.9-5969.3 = 32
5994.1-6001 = 31.4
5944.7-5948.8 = 29.9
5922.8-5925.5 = 28.2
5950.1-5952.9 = 30.1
